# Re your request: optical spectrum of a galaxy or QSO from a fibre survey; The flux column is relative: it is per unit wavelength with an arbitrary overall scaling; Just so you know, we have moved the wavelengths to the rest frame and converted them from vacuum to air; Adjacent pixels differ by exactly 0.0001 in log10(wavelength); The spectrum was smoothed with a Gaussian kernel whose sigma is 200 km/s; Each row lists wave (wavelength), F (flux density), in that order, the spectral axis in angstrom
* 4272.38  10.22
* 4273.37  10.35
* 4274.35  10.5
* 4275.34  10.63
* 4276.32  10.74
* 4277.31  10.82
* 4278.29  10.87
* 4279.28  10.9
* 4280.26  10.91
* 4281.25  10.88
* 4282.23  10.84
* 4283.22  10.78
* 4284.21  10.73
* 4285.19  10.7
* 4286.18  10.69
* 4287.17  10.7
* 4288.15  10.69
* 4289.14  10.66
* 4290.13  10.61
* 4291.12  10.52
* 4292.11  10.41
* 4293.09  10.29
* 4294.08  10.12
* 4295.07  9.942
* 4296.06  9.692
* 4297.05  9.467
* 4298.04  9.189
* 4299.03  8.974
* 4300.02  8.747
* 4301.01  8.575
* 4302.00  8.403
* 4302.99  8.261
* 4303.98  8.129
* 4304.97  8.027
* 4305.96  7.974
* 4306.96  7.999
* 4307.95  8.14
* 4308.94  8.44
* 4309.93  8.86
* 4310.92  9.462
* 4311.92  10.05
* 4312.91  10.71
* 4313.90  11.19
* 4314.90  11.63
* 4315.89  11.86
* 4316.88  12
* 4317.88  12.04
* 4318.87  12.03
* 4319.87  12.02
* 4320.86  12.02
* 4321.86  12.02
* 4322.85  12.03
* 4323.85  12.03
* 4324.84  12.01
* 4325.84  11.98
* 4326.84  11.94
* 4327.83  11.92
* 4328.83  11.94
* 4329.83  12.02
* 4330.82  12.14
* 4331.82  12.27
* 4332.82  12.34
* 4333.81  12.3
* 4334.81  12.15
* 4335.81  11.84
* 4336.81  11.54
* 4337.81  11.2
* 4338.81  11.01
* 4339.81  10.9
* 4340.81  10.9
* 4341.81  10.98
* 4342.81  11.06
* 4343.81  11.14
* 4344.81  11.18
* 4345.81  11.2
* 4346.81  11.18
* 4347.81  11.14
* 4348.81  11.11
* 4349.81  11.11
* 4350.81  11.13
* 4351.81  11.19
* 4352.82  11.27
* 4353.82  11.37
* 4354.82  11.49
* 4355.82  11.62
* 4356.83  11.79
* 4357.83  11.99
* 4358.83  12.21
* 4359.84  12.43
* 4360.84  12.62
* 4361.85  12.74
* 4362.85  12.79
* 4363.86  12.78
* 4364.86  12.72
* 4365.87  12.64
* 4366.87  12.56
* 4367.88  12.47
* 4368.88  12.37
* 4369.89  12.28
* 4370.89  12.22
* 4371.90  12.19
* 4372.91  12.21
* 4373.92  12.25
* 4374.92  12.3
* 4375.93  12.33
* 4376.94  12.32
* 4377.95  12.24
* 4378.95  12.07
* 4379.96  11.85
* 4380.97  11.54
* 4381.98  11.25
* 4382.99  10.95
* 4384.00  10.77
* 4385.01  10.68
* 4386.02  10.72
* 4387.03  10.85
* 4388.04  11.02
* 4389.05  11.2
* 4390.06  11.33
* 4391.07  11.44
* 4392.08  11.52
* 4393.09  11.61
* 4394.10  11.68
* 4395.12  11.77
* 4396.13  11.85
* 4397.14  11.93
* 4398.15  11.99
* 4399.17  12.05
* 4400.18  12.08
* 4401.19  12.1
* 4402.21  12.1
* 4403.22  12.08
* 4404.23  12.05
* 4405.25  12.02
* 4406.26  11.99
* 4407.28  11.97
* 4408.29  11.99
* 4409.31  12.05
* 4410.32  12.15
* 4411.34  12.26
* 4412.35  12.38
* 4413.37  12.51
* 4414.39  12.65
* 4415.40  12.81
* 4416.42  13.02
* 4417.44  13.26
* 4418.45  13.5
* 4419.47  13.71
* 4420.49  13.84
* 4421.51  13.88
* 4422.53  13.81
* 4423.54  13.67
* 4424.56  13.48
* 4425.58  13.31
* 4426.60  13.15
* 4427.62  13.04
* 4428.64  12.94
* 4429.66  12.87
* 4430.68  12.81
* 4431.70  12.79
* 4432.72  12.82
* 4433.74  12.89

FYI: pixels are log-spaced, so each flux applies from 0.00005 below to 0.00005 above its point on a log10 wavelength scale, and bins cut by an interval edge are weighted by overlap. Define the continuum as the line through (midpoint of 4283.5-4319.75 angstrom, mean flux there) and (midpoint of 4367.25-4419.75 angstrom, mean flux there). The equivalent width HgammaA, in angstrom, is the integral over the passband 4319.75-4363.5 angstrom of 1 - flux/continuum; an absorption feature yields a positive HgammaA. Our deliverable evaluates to -3.6 angstrom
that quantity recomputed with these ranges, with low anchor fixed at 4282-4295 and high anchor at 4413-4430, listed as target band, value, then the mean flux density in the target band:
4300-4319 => 2.43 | 9.61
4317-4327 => -0.68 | 12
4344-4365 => 0.31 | 11.7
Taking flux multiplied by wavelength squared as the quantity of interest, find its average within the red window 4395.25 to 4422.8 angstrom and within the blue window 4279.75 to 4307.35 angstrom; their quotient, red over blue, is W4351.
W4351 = 1.35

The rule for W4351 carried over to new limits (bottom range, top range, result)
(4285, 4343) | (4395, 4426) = 1.24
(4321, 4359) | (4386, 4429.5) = 1.10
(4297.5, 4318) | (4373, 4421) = 1.33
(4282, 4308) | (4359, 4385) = 1.31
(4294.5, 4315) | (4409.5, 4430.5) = 1.52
